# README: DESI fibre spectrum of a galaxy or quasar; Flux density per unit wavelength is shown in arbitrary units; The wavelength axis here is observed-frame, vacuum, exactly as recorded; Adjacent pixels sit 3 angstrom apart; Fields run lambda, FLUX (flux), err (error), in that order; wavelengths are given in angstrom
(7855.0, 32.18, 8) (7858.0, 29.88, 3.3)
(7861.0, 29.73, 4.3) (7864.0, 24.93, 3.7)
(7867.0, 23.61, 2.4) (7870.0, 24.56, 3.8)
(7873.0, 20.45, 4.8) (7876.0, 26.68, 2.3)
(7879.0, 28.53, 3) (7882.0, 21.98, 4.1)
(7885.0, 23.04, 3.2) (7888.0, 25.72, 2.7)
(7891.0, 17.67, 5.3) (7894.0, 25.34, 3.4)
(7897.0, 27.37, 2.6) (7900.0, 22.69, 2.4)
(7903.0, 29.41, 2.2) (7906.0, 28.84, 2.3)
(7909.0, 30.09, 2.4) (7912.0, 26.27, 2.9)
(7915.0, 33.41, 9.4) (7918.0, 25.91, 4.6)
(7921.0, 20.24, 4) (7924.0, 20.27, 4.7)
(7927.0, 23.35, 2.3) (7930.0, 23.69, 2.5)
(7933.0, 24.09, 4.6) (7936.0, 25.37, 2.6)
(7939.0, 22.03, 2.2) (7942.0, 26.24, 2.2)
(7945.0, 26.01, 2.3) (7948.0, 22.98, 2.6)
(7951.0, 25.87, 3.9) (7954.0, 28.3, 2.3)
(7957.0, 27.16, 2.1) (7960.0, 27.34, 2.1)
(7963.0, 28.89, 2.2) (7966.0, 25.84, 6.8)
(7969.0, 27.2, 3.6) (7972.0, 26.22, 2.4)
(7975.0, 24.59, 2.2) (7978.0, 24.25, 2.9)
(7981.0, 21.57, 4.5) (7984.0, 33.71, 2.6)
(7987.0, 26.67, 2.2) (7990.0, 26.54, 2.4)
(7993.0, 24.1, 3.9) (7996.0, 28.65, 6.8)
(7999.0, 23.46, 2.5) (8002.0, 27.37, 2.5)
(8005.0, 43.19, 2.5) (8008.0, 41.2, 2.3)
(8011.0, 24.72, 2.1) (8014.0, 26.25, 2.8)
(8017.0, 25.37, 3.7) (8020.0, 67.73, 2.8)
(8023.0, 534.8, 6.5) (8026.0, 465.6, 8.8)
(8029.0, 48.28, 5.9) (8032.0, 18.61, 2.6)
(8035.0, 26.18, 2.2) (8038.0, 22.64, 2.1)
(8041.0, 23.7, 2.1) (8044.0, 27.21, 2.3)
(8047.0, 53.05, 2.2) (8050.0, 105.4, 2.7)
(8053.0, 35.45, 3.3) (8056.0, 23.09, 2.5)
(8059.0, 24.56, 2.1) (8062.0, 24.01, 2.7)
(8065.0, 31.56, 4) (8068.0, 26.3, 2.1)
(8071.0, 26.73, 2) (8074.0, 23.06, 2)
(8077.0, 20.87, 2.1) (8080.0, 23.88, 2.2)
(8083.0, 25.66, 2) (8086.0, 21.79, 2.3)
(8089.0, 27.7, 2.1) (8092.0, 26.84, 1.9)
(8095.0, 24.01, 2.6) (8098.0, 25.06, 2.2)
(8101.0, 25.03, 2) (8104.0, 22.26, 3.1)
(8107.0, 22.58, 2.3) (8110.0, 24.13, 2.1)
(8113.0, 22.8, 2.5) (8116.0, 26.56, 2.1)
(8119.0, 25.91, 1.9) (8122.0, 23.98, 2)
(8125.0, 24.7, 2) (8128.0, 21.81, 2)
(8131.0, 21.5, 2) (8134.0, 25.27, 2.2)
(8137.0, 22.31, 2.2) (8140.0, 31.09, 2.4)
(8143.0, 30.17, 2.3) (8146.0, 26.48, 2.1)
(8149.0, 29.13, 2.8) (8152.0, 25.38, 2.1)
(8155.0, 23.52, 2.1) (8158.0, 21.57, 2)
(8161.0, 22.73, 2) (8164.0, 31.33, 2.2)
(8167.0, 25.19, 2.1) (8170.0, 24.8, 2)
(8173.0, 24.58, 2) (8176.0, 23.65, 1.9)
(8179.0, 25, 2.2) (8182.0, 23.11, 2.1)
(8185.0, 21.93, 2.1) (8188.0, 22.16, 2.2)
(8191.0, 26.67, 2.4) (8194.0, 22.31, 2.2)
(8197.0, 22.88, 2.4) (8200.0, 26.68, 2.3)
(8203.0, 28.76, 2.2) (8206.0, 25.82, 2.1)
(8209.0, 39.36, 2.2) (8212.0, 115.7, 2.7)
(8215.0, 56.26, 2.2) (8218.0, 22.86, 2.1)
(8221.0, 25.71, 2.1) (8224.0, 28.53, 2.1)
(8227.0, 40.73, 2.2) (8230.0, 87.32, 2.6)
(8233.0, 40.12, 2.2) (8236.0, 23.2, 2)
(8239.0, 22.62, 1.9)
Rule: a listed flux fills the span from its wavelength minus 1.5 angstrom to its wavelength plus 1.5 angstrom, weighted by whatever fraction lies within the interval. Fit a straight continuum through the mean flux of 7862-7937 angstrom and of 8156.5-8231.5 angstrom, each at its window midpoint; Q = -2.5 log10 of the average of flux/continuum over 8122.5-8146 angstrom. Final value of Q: 0.25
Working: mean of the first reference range 25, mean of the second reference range 33.4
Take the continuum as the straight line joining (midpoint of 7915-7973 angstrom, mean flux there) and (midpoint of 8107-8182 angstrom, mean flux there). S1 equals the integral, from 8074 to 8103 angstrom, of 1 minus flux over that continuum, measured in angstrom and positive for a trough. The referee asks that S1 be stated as 0.8 angstrom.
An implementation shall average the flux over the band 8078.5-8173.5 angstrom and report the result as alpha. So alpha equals 25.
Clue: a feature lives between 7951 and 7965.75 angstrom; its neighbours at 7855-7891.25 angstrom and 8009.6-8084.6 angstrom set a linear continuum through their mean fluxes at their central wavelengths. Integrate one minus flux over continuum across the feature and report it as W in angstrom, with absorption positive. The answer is 6.2 angstrom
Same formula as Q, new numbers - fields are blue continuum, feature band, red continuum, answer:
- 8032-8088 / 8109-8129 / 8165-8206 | 0.15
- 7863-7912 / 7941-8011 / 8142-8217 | -0.04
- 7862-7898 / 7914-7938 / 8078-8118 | 0.00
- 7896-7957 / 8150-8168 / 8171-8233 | 0.33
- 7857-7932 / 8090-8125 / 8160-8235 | 0.27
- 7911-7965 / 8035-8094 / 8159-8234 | -0.05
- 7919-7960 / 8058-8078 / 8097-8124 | -0.05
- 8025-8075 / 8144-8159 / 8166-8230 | 0.50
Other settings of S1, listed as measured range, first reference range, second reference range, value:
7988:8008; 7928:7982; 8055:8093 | -3.51 angstrom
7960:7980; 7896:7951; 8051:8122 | -0.47 angstrom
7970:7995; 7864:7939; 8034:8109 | 0.98 angstrom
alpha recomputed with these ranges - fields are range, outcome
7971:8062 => 63.7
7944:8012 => 27.7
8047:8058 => 53.1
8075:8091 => 24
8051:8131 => 25.4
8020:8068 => 94.4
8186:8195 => 23.7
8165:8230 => 33.3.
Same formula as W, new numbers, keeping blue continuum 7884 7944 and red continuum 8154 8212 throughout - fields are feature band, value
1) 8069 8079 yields 1.1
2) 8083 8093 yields 0.5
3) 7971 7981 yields 0.5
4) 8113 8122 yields 0.6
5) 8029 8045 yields 0.3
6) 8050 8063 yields -4.7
